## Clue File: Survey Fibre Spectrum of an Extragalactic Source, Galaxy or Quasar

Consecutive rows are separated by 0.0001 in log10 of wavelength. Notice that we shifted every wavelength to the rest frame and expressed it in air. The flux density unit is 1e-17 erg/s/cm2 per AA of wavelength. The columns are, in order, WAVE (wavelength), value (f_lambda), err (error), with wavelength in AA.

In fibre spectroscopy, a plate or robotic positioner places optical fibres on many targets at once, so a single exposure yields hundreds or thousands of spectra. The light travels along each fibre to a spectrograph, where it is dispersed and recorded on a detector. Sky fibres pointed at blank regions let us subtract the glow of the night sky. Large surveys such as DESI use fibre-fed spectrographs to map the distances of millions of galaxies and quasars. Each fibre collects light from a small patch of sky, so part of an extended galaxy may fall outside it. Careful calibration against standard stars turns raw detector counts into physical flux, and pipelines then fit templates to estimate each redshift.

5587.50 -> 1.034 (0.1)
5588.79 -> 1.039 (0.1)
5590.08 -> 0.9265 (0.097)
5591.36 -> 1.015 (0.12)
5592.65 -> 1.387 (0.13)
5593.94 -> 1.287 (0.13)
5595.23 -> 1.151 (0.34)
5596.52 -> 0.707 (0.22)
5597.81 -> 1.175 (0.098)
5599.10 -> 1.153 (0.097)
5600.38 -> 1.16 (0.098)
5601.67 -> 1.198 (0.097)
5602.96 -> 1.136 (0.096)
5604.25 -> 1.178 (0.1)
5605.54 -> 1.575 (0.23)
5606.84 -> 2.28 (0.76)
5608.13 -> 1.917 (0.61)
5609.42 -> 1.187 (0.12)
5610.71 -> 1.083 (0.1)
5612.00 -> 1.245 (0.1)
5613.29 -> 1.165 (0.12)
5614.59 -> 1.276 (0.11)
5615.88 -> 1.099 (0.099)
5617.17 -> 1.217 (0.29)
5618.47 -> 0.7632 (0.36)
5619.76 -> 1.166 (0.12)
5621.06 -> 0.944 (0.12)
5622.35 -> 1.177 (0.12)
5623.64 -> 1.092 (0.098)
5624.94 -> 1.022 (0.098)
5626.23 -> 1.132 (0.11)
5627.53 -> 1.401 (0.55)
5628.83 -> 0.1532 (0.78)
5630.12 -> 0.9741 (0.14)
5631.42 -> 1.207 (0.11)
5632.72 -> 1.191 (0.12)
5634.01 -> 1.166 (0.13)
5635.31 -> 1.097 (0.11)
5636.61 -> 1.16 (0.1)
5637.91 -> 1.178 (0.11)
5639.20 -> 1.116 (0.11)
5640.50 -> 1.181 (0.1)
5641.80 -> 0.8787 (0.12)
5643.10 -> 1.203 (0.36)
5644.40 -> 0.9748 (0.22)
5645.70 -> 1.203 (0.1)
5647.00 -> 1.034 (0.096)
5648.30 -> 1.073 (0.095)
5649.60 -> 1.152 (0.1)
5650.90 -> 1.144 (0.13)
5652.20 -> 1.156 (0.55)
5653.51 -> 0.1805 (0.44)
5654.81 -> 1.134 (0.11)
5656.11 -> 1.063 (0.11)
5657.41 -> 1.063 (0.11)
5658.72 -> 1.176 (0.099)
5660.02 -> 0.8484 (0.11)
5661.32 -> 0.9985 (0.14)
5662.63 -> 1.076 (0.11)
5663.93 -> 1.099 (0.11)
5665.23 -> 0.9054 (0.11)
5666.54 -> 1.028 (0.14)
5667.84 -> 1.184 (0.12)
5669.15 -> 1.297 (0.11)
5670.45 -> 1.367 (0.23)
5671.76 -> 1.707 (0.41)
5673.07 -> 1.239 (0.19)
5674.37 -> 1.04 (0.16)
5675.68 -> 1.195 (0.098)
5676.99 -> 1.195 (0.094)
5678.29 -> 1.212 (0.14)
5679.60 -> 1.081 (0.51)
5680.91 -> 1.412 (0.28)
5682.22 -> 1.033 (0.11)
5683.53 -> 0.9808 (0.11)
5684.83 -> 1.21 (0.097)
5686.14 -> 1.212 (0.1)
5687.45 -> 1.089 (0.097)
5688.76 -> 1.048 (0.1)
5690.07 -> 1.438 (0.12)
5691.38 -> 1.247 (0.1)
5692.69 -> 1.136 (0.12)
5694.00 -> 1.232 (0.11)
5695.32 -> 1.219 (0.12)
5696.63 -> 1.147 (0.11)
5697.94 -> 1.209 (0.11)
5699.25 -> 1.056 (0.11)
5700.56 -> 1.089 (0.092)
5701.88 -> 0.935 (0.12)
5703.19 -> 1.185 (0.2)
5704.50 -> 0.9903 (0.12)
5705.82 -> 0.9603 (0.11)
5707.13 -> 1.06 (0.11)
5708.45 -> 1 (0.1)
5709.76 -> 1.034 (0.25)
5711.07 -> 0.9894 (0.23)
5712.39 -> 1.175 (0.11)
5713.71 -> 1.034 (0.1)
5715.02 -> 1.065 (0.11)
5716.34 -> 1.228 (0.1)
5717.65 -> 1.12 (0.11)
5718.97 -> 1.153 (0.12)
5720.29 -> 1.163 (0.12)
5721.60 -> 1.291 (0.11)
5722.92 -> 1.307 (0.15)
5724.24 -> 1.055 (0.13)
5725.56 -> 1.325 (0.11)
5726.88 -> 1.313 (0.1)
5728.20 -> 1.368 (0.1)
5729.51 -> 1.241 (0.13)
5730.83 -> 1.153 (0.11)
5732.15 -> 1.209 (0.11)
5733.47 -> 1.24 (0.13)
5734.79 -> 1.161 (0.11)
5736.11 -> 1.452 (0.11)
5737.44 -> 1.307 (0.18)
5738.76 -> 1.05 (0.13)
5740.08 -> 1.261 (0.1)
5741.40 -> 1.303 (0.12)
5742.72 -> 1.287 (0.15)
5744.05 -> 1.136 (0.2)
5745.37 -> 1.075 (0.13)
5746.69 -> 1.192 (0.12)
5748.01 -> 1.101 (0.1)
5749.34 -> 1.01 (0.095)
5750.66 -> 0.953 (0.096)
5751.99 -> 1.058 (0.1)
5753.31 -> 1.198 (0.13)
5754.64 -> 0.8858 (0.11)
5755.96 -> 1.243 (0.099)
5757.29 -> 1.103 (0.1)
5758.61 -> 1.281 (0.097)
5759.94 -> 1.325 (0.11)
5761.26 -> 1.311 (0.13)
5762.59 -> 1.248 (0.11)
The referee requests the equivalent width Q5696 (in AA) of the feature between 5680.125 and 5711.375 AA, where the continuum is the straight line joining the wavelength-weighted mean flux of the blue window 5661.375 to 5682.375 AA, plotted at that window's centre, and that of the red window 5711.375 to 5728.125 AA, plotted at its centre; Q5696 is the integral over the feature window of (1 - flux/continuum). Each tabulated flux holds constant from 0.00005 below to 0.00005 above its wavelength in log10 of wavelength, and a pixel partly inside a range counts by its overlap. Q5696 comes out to 1.7 AA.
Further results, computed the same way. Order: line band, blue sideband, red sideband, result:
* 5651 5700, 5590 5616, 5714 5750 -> 3.9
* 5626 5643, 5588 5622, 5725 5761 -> 1.9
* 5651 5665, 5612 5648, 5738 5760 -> 1.4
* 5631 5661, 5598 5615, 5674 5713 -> 4.4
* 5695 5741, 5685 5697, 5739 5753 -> 0.3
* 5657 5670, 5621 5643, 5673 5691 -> 0.7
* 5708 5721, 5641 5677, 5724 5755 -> 0.6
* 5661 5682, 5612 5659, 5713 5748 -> -1.3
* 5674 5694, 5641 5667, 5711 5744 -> -1.3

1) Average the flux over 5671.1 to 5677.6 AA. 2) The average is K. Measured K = 1.27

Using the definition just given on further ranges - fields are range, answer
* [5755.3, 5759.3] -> 1.21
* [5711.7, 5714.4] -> 1.1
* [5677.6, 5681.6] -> 1.23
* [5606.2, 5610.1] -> 1.79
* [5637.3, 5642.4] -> 1.09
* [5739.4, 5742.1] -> 1.28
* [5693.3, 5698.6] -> 1.2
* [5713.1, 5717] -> 1.11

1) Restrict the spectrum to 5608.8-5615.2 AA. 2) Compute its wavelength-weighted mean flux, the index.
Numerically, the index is 1.19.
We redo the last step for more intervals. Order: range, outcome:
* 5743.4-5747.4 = 1.14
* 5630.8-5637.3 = 1.16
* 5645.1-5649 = 1.1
